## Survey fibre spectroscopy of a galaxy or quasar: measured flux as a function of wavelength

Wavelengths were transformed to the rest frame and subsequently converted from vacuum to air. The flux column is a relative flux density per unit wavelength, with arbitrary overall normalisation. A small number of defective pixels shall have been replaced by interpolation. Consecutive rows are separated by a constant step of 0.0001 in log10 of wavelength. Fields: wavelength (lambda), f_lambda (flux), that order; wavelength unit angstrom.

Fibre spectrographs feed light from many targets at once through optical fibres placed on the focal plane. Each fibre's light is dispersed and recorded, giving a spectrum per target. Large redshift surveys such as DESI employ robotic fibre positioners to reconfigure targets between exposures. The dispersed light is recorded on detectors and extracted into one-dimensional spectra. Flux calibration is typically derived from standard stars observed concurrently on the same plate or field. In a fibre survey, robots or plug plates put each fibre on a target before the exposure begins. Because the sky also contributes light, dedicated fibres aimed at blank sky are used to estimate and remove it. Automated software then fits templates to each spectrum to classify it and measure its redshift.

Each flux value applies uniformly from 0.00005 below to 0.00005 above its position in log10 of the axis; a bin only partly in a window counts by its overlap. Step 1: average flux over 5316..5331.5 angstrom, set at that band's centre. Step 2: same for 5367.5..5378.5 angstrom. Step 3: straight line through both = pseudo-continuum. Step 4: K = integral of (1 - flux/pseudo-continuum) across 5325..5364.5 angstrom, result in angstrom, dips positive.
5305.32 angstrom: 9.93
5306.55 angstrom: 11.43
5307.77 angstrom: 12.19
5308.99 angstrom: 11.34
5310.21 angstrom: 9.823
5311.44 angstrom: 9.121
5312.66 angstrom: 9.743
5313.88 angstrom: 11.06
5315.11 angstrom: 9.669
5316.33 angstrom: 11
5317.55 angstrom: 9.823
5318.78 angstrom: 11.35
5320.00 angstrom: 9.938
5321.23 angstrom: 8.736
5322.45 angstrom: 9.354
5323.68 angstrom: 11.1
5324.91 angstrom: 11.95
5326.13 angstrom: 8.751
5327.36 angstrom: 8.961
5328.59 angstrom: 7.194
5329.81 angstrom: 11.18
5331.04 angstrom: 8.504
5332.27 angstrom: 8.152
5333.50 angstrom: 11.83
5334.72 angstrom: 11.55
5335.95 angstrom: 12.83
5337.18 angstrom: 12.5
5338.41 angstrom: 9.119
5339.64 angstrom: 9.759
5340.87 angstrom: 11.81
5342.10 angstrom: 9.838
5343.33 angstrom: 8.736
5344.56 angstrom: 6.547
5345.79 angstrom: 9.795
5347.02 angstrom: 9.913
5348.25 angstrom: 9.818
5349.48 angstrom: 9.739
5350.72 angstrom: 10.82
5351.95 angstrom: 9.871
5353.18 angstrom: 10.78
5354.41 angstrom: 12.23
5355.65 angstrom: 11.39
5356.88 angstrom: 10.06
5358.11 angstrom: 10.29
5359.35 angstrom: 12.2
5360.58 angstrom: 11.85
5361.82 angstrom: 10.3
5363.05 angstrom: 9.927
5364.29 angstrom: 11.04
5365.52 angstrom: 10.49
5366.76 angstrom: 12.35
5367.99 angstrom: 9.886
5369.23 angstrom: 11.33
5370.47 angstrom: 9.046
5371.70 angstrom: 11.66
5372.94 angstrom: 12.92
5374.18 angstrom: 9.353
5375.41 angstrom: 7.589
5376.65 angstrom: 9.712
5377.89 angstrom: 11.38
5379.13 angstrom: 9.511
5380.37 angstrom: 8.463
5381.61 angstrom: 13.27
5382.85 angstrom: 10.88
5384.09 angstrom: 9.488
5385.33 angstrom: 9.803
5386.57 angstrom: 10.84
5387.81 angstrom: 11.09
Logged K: -0.8 angstrom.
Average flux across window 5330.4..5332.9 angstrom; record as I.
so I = 8.35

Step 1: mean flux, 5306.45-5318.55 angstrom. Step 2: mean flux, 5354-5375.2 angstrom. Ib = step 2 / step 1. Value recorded 1.0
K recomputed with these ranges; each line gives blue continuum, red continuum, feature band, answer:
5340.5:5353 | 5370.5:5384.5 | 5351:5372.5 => -1.9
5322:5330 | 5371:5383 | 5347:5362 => -0.9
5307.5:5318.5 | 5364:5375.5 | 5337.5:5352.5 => 1.2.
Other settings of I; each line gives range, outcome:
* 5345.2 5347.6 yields 9.86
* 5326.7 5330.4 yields 9.1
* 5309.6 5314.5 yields 9.93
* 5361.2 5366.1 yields 10.4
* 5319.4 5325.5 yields 10.2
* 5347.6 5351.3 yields 10.1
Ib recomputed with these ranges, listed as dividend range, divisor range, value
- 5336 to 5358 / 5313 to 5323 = 1.01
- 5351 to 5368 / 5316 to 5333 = 1.13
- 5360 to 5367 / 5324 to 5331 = 1.14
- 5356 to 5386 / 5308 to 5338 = 1.03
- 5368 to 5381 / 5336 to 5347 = 1.02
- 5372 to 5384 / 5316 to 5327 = 1.02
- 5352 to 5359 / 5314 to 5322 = 1.08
